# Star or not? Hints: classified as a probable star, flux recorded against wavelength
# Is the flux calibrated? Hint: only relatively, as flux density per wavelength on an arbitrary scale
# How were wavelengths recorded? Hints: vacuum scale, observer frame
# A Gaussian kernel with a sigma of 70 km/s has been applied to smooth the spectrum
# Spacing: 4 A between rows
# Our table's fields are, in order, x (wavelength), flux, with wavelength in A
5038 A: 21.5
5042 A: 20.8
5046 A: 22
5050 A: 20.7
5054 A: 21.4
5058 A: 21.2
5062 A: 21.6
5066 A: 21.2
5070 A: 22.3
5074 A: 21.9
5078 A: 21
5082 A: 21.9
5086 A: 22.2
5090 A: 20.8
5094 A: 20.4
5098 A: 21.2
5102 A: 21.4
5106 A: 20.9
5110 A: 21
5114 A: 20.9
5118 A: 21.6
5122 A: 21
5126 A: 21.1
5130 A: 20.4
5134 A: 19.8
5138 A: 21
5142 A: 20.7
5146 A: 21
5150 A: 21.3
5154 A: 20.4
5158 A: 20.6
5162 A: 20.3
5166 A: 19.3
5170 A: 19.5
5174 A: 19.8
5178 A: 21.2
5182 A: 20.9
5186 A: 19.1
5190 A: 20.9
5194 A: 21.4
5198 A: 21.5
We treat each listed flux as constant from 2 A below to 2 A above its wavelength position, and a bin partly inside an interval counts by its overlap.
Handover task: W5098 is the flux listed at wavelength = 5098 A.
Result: 21.2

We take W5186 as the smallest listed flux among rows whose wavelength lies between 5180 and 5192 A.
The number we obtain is 19.1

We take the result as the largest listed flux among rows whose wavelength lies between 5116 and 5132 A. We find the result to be 21.6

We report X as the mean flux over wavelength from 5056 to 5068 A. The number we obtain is 21.3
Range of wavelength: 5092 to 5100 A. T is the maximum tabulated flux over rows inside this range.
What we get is 21.2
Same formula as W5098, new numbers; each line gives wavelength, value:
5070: 22.3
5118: 21.6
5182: 20.9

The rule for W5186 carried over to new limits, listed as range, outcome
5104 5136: 19.8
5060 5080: 21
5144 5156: 20.4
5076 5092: 20.8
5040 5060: 20.7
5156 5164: 20.3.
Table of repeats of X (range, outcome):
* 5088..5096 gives 20.6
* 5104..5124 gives 21.1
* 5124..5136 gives 20.4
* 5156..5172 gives 19.9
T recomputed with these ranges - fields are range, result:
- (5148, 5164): 21.3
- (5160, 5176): 20.3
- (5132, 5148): 21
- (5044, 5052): 22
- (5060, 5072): 22.3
